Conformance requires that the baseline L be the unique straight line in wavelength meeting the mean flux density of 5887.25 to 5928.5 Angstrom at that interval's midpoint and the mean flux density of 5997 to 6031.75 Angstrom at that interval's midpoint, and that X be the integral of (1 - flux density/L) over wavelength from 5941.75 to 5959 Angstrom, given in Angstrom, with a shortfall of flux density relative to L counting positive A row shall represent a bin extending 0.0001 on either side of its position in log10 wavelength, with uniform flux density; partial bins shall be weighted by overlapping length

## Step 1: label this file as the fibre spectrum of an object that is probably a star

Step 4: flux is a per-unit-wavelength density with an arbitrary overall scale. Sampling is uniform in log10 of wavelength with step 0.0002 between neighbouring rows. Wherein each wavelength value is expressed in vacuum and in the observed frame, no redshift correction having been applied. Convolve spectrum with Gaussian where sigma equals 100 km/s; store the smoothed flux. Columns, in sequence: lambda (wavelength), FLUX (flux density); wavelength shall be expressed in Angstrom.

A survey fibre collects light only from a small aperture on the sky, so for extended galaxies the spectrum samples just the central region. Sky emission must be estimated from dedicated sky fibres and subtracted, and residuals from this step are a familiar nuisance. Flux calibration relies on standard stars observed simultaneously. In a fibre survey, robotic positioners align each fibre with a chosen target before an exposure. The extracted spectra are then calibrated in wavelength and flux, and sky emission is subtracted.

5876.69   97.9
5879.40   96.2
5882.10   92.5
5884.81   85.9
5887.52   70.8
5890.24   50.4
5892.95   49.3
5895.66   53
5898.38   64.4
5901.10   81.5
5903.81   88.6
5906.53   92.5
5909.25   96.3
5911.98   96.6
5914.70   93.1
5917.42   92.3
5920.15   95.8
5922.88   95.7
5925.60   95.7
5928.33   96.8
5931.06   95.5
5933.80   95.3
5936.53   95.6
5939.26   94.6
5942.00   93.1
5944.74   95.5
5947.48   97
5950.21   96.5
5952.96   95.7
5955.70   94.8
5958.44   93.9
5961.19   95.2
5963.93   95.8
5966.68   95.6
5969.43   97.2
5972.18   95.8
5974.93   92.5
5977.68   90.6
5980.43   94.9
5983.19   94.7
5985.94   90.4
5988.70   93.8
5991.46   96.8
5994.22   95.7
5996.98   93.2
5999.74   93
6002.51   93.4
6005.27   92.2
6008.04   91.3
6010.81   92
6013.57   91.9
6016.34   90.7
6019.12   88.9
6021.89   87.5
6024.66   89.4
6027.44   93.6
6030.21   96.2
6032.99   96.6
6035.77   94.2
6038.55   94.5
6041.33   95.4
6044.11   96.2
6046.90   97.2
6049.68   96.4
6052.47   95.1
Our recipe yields -1.9 Angstrom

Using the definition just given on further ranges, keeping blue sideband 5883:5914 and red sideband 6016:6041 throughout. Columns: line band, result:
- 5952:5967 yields -2.0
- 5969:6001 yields -2.5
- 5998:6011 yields -0.4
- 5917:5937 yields -4.0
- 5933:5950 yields -2.9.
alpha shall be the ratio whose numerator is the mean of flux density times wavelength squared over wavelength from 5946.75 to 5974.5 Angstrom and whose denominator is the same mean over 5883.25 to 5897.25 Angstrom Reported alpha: 1.57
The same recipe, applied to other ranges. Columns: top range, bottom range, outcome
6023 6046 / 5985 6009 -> 1.02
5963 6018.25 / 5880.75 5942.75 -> 1.12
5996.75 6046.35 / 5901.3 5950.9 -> 1.01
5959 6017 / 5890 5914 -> 1.26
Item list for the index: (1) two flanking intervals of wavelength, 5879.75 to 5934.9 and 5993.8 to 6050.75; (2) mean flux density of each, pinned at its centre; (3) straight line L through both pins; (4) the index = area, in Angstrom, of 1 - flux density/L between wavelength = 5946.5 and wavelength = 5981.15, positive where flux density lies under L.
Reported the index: -2.5 Angstrom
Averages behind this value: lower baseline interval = 84.3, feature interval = 95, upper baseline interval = 93.3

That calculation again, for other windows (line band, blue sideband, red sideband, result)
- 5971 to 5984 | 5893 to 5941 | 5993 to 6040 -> -0.4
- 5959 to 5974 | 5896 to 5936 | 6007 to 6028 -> -0.9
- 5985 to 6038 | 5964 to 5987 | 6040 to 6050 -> 1.4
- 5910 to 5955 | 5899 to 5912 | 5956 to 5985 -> -2.0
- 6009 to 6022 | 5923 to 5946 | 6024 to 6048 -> 0.6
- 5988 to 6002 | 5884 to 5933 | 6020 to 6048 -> -0.6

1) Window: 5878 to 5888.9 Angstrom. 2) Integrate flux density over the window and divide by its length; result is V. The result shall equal 86.3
